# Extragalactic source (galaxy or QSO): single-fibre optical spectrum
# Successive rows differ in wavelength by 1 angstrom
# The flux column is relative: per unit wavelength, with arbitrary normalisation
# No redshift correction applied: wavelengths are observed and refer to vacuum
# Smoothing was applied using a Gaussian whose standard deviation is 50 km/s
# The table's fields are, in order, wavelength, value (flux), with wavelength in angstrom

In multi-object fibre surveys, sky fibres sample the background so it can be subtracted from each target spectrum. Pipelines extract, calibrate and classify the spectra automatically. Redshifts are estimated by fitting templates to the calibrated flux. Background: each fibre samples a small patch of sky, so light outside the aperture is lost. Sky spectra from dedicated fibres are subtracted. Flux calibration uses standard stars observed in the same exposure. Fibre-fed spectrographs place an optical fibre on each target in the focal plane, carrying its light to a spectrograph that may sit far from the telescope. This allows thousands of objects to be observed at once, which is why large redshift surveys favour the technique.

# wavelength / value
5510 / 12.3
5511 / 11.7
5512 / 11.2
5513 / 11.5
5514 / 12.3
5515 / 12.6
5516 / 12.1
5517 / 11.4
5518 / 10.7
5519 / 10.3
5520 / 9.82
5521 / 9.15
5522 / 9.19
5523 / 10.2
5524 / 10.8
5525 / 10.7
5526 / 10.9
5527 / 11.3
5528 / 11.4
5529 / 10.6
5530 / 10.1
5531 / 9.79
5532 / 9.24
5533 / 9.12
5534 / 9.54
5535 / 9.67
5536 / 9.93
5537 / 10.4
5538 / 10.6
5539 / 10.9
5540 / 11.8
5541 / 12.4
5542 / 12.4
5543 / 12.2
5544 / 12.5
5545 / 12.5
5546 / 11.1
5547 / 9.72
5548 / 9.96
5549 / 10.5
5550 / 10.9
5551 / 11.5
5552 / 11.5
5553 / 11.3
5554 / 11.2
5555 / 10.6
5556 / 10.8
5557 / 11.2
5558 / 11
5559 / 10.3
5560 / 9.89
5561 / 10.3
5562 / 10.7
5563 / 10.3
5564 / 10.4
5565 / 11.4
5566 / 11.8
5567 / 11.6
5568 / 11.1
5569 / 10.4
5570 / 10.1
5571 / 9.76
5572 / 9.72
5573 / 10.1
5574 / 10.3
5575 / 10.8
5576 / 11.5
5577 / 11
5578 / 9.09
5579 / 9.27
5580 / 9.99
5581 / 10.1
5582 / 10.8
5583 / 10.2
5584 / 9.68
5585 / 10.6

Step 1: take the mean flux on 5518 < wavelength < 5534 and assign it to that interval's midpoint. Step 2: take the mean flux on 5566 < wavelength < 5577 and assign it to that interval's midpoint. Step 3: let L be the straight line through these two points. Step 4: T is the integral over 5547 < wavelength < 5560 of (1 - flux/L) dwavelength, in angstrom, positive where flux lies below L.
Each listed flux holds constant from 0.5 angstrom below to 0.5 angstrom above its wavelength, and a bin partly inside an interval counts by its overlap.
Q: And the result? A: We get -0.46 angstrom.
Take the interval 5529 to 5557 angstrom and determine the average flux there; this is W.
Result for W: 10.8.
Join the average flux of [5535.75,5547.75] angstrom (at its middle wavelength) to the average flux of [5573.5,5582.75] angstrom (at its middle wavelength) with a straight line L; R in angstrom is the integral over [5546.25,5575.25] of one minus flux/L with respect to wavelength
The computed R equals 0.4 angstrom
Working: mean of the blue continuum 11.4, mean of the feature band 10.7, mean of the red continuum 10.3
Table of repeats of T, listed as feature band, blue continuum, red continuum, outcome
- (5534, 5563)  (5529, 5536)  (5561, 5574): -2.49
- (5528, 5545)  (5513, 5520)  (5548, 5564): 0.48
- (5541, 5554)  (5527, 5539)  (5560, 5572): -1.29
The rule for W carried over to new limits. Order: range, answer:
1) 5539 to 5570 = 11.1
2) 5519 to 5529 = 10.4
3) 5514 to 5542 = 10.6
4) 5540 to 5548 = 11.7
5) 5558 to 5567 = 10.7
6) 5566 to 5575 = 10.5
